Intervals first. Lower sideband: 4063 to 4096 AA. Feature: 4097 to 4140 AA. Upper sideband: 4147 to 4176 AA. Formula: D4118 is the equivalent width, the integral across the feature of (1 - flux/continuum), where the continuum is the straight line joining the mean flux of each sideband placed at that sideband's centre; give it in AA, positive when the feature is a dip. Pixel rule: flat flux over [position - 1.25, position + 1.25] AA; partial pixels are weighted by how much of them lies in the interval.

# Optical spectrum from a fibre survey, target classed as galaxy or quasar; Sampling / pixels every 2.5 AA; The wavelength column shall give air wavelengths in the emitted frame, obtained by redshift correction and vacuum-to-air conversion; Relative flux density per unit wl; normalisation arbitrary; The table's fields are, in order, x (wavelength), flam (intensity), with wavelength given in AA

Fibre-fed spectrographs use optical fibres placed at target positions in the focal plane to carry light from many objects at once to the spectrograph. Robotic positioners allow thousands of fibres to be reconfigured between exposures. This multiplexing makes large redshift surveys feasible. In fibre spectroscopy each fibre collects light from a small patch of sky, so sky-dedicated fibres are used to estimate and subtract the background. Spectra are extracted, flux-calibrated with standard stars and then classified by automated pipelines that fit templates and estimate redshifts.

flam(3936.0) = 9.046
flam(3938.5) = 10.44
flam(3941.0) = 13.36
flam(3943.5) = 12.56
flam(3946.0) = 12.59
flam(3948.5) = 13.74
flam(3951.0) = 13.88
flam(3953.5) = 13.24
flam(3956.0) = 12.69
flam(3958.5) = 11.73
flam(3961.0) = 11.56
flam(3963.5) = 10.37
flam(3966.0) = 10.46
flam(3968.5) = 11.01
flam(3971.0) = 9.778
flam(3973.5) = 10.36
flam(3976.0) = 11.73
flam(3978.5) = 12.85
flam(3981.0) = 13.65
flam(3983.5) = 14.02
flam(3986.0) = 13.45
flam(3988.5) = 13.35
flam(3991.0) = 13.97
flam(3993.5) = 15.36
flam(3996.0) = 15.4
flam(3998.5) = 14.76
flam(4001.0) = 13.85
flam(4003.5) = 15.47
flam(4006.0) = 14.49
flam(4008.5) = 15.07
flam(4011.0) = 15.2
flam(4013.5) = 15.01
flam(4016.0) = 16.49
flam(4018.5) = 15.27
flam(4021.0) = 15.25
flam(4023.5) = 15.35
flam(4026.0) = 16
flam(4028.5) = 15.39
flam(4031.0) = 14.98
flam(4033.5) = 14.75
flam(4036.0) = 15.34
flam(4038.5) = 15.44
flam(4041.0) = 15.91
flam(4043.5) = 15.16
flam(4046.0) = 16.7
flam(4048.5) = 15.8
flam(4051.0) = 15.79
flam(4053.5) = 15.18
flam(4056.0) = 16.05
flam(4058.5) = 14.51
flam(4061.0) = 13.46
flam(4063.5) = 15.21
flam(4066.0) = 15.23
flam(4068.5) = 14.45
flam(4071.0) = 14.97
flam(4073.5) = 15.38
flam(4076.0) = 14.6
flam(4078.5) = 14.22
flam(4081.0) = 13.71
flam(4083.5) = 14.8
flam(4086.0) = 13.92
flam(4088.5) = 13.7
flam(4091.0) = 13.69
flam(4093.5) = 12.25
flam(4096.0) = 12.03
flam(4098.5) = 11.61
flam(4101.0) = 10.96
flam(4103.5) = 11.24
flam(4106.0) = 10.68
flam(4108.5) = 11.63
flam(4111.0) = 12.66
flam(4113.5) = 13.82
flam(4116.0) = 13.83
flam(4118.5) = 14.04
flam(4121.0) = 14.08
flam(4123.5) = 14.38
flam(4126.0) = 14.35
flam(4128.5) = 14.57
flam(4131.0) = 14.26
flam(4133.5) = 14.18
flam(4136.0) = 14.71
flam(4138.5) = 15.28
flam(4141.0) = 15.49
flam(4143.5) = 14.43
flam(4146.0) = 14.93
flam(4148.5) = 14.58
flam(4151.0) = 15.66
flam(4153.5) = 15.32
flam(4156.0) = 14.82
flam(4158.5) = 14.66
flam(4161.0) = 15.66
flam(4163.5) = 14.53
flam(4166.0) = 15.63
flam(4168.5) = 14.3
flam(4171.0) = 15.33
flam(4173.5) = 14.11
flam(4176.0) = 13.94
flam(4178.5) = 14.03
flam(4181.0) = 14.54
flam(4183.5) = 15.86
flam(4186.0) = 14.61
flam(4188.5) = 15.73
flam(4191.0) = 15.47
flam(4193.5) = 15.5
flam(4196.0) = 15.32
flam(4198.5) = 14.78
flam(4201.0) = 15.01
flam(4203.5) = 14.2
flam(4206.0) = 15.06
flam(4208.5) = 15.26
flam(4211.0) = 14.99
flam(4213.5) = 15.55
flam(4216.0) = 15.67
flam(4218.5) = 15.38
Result 3.67 AA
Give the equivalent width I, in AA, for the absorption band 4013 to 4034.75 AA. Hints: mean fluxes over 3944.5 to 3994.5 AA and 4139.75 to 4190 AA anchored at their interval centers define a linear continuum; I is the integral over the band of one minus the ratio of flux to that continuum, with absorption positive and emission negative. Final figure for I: -3.7 AA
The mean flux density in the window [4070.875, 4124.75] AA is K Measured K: 13.2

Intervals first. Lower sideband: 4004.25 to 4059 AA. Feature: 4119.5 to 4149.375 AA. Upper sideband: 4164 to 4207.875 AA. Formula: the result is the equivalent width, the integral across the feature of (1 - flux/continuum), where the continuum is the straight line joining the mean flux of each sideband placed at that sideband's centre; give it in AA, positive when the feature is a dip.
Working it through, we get 1.0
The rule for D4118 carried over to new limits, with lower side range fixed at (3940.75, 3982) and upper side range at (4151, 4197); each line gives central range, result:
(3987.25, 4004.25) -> -2.8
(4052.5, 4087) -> -2.9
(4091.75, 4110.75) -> 3.2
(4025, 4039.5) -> -2.5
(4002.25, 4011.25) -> -1.7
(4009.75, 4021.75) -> -2.5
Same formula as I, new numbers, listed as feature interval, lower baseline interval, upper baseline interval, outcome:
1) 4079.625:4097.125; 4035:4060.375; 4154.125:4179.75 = 2.1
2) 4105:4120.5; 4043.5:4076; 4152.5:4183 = 2.2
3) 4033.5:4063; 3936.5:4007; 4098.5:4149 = -4.8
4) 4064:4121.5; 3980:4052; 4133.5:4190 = 6.1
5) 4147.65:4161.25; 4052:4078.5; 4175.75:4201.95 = -0.1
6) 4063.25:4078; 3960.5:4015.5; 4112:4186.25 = -1.0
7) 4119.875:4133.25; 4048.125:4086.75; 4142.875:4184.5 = 0.5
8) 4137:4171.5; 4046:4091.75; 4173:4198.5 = -0.3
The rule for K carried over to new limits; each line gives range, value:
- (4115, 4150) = 14.5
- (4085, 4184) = 14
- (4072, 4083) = 14.5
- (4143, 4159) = 14.9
